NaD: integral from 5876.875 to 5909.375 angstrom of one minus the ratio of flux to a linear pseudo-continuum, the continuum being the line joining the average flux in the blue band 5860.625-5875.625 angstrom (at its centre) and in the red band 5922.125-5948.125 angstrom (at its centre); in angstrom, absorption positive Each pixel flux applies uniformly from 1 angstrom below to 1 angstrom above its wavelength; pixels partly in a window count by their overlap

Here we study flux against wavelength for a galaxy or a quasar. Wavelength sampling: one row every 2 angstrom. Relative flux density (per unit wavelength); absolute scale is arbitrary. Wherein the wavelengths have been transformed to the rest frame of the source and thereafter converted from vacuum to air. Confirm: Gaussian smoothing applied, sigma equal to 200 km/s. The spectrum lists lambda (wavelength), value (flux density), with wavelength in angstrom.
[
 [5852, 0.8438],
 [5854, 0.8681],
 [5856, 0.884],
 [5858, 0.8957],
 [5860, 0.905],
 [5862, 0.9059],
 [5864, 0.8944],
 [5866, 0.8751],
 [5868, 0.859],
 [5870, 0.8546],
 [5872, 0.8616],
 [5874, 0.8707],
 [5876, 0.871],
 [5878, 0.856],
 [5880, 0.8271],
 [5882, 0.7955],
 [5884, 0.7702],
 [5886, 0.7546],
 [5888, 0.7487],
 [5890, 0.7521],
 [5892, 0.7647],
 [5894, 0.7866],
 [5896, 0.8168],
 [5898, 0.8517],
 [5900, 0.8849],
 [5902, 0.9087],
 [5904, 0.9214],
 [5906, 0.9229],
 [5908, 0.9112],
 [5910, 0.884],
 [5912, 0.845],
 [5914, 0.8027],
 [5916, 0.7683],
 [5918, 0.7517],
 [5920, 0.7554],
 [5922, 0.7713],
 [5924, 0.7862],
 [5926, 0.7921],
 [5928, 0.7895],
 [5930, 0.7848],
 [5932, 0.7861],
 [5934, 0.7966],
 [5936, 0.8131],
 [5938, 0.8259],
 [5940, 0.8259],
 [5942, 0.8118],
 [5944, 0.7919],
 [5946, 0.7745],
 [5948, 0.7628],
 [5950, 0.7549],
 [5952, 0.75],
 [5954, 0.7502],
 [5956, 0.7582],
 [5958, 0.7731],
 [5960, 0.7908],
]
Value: 0.55 angstrom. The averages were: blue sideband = 0.875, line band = 0.83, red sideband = 0.796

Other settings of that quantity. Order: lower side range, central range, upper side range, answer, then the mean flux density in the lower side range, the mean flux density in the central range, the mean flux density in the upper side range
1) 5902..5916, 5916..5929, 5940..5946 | 1.1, 0.875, 0.774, 0.801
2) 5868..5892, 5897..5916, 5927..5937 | -1.7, 0.814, 0.875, 0.794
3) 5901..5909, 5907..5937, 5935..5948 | 2.1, 0.916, 0.803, 0.804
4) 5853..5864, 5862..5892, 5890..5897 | 0.3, 0.892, 0.828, 0.784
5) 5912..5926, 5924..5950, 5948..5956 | -1.0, 0.779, 0.794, 0.754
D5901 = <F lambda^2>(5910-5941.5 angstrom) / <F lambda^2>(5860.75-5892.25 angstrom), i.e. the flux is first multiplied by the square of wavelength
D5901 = 1.0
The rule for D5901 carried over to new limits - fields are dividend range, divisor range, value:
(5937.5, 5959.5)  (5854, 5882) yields 0.92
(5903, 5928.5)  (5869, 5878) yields 0.97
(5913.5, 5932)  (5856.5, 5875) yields 0.90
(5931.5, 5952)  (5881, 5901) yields 1.02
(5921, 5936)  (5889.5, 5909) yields 0.93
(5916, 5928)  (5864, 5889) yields 0.94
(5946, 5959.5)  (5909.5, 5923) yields 0.97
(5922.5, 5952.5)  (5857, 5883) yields 0.93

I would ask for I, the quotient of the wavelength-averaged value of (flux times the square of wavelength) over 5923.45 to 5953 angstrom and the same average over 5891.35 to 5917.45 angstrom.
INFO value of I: 0.94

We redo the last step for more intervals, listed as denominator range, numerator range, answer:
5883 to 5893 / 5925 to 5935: 1.06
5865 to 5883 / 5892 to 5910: 1.03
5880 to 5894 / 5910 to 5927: 1.04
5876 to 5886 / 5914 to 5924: 0.96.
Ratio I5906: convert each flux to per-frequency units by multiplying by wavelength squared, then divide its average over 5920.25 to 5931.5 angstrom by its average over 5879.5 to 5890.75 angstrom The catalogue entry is 1.03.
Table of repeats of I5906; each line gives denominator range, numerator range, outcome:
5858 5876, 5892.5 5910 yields 1.00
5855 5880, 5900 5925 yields 0.97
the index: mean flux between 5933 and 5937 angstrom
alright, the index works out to 0.805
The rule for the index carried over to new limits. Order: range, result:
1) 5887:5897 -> 0.774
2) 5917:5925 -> 0.766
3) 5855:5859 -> 0.89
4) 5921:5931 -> 0.785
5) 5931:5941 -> 0.81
